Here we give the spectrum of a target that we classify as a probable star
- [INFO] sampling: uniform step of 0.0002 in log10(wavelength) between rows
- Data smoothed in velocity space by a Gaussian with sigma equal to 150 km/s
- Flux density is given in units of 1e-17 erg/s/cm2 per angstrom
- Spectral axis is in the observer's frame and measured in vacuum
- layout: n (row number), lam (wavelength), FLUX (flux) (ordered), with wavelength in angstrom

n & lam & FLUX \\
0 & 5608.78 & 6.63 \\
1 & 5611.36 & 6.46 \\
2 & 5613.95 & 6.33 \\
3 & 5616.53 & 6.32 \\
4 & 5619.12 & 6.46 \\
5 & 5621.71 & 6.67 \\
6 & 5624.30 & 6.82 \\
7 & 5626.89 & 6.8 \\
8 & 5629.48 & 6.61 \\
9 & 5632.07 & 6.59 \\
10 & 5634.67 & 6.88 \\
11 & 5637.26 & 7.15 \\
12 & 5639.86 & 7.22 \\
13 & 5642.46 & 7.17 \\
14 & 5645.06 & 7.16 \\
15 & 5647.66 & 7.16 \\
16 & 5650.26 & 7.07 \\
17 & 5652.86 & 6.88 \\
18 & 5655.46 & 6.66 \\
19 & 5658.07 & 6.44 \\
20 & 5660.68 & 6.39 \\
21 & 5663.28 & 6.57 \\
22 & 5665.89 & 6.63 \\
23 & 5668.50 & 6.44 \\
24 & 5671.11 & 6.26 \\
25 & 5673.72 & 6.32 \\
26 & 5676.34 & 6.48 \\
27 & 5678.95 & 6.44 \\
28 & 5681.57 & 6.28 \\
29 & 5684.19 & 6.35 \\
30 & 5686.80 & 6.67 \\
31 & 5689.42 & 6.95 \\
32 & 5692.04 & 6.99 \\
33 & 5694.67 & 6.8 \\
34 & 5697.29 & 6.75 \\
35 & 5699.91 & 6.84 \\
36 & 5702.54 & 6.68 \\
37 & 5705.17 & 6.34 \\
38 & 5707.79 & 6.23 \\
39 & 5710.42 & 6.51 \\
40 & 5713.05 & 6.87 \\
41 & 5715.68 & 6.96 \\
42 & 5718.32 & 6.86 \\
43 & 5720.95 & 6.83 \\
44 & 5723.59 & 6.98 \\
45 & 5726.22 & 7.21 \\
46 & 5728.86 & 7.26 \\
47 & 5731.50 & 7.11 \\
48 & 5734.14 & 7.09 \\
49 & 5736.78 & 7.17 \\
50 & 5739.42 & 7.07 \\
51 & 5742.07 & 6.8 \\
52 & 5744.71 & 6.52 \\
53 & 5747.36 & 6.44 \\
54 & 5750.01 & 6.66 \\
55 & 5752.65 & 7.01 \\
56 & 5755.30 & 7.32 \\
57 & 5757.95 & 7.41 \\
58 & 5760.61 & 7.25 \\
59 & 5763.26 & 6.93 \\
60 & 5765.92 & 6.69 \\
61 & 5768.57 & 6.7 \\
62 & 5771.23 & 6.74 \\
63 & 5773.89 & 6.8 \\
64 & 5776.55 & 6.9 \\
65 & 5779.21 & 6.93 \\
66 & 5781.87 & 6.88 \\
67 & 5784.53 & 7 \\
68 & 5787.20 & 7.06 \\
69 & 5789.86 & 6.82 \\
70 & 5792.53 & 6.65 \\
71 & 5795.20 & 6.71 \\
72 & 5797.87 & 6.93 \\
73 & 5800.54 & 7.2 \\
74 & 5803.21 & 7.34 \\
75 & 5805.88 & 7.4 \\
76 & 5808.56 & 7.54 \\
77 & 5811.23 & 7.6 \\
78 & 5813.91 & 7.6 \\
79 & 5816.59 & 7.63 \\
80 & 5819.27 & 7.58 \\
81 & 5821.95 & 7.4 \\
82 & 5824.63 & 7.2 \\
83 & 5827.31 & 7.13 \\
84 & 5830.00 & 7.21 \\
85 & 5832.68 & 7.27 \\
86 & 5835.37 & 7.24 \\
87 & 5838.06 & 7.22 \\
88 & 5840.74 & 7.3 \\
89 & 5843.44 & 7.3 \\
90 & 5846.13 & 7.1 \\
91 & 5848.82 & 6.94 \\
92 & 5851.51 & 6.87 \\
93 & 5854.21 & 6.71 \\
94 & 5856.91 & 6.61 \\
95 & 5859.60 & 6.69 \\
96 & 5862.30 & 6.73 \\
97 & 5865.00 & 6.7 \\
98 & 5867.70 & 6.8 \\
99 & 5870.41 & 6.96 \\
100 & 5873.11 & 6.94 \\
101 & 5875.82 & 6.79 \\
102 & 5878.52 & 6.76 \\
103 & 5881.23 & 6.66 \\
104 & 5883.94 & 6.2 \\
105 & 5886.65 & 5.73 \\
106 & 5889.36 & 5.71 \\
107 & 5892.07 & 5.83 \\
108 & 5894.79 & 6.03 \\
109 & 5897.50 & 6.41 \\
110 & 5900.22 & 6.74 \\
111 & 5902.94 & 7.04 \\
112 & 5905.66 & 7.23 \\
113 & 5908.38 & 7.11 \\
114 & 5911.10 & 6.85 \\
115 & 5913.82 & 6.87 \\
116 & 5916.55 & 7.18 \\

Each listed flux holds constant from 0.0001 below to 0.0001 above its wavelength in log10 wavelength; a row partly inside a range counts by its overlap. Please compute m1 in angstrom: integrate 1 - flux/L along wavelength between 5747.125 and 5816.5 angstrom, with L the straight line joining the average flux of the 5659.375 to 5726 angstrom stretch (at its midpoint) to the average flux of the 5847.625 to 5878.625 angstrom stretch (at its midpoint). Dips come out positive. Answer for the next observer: -3.4 angstrom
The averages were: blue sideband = 6.63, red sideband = 6.79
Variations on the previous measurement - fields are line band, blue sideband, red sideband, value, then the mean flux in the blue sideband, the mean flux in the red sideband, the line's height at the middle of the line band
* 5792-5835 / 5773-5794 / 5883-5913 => -3.3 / 6.88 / 6.46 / 6.77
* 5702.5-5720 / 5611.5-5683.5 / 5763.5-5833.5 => 0.6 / 6.67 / 7.11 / 6.85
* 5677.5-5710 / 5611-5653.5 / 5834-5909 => 0.9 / 6.82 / 6.72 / 6.79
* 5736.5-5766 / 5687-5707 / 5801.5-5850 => 0.2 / 6.74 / 7.33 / 6.99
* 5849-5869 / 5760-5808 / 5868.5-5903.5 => -0.5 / 6.95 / 6.44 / 6.57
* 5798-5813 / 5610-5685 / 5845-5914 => -1.6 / 6.66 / 6.65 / 6.65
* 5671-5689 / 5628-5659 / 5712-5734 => 1.4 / 6.92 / 7.01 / 6.96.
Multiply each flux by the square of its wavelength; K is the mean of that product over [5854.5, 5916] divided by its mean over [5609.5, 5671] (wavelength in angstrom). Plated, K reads 1.07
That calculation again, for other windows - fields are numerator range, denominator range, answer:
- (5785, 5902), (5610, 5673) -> 1.10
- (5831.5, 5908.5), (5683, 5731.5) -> 1.05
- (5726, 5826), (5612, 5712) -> 1.10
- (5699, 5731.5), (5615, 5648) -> 1.03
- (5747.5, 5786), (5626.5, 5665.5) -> 1.06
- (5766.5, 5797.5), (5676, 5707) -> 1.06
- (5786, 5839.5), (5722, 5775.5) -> 1.06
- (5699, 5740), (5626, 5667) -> 1.03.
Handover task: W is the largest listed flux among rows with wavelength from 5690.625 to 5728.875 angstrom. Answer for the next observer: 7.26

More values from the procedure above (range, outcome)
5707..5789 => 7.41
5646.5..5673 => 7.16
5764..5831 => 7.63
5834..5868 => 7.3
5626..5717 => 7.22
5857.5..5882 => 6.96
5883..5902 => 6.74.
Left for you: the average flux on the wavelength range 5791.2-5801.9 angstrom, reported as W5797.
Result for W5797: 6.87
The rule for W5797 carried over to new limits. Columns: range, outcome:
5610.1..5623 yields 6.45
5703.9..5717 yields 6.59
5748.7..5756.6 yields 7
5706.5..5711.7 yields 6.37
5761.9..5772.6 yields 6.77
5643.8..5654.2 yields 7.07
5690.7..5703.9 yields 6.81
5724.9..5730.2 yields 7.24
